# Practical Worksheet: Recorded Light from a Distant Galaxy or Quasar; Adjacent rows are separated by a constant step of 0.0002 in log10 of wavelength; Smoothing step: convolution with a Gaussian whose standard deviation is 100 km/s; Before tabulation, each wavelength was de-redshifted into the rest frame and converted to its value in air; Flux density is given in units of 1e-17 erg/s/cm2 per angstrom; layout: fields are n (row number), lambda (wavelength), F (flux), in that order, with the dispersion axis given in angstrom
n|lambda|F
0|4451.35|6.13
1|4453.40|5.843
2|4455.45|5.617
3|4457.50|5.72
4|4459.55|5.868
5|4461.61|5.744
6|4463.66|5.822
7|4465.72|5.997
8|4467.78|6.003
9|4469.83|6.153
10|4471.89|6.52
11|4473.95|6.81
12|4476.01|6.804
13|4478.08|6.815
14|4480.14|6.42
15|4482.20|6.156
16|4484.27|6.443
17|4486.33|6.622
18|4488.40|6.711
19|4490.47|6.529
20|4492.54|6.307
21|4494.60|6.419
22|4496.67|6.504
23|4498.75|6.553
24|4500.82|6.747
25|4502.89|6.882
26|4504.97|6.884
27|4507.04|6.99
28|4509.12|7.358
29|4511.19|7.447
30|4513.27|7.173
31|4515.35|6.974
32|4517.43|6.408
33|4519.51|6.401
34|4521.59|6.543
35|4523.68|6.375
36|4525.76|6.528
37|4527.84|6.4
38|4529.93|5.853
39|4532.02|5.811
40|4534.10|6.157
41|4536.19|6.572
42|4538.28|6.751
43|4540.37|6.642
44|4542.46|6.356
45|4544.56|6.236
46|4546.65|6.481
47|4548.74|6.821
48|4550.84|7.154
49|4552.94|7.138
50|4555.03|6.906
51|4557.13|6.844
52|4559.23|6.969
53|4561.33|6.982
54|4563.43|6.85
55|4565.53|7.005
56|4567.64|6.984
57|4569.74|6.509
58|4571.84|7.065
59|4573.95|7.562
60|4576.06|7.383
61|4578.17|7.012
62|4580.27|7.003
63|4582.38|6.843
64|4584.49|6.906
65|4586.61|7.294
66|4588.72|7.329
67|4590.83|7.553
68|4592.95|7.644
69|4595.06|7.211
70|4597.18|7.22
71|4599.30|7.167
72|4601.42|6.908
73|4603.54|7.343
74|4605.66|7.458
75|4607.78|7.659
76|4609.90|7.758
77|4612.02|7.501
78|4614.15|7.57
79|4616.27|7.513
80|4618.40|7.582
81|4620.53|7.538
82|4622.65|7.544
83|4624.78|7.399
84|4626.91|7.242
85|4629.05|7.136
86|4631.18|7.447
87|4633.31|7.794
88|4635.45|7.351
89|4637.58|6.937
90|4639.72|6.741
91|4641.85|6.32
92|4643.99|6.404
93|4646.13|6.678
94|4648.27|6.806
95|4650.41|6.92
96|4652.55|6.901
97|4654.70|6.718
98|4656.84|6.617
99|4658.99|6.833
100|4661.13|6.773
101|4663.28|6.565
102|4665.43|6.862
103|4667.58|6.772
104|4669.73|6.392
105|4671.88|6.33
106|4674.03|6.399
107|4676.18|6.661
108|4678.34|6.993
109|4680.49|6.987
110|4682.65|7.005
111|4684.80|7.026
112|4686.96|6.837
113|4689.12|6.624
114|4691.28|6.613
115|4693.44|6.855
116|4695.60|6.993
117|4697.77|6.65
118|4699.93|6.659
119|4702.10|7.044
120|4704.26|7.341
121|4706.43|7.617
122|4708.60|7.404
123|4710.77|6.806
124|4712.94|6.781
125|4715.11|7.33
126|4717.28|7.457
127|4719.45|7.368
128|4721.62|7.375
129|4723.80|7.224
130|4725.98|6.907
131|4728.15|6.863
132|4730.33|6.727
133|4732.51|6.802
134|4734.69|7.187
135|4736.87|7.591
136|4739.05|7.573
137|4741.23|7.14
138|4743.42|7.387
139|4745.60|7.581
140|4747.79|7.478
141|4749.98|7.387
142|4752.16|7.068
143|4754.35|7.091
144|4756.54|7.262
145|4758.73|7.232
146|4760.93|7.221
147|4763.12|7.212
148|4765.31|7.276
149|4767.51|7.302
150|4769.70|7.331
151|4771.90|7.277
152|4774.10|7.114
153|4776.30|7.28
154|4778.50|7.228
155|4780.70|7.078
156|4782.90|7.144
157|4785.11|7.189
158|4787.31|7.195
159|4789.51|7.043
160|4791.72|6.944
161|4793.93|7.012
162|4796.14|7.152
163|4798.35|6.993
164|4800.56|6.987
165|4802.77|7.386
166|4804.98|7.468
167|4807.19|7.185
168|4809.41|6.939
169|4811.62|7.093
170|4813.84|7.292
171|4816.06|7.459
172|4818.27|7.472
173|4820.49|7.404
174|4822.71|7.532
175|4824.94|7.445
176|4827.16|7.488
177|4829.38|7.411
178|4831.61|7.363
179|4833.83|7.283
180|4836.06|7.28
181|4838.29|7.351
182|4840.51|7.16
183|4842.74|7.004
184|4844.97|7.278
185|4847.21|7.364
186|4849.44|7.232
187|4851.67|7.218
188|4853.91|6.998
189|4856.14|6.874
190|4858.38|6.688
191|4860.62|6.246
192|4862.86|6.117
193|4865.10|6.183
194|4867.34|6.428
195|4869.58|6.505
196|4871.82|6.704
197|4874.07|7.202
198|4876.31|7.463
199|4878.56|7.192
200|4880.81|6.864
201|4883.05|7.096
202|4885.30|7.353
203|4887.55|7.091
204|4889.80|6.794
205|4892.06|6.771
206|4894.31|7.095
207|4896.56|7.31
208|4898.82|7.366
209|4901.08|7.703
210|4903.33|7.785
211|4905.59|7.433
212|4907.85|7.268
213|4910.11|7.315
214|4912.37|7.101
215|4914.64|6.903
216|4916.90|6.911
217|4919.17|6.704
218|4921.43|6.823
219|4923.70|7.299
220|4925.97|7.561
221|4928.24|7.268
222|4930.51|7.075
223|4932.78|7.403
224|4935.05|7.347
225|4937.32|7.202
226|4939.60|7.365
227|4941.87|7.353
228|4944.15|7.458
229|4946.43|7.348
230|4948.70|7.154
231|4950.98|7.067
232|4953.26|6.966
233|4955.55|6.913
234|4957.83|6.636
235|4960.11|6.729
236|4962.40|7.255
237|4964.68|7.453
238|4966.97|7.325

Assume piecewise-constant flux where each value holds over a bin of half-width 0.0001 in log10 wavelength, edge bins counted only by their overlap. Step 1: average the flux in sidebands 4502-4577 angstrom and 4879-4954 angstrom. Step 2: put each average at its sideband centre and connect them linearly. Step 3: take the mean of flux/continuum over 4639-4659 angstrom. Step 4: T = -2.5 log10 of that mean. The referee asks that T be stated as 0.03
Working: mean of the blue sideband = 6.76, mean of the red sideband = 7.2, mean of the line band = 6.69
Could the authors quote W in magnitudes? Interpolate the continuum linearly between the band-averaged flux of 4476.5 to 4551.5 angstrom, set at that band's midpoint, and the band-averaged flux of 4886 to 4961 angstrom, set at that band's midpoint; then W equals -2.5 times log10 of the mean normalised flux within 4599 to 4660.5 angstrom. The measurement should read -0.06 mag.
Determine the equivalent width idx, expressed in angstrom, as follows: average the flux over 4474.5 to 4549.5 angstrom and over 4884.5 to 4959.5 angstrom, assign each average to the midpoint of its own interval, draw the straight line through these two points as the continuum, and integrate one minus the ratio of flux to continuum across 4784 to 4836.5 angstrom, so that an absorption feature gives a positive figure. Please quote -1.7 angstrom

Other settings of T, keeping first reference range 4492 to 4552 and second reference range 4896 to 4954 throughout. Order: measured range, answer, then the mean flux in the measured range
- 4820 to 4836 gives -0.05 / 7.41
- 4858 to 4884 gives 0.07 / 6.72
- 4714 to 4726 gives -0.06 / 7.31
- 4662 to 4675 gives 0.05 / 6.56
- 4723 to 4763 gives -0.04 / 7.21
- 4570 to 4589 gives -0.07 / 7.12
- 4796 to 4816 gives -0.02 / 7.18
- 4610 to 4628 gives -0.11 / 7.5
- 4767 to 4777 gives -0.04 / 7.26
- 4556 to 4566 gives -0.04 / 6.93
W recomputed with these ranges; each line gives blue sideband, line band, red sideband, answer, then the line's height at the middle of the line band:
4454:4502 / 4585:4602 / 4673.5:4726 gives -0.09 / 6.68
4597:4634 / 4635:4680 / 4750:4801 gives 0.10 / 7.36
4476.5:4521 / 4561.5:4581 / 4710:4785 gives -0.03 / 6.85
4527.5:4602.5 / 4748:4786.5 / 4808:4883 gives -0.03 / 7.02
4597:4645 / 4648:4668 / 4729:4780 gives 0.08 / 7.28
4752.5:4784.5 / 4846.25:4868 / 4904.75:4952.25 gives 0.07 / 7.21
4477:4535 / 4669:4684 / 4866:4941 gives 0.02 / 6.82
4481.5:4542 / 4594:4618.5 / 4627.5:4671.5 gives -0.10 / 6.76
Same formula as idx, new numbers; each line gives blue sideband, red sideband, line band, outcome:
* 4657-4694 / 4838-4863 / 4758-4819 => -2.7 angstrom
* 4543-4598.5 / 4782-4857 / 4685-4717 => 0.7 angstrom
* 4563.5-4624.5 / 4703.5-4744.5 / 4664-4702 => 2.5 angstrom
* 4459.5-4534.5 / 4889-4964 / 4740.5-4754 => -0.9 angstrom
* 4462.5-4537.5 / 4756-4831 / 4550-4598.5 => -2.8 angstrom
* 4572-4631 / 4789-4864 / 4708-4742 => 0.4 angstrom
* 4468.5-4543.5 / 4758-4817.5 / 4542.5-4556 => -0.2 angstrom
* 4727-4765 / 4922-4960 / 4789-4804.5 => 0.3 angstrom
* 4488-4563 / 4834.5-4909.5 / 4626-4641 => -1.0 angstrom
